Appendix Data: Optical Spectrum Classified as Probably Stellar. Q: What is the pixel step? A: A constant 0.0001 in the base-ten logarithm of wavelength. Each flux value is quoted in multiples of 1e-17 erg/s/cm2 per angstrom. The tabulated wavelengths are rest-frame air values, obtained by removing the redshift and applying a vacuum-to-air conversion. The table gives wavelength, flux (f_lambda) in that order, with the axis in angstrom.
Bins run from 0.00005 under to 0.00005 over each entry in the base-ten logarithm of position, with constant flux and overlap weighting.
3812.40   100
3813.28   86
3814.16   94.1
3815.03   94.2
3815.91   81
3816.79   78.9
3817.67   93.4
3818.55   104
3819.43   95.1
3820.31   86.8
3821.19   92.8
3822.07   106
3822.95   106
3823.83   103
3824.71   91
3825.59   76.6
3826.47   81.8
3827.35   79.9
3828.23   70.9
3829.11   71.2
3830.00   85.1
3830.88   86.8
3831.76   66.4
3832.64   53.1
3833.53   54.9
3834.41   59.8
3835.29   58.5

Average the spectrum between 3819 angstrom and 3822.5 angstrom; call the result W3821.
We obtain 95.1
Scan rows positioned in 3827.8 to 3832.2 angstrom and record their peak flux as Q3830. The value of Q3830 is 86.8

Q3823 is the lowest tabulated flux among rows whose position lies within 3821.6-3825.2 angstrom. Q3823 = 91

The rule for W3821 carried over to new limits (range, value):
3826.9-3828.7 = 75.5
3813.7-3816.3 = 90.1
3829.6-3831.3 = 86.1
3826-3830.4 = 77.6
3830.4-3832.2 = 77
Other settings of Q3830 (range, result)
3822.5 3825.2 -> 106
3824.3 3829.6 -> 91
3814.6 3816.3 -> 94.2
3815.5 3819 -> 104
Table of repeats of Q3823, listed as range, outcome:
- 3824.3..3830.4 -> 70.9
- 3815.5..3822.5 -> 78.9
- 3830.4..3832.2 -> 66.4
